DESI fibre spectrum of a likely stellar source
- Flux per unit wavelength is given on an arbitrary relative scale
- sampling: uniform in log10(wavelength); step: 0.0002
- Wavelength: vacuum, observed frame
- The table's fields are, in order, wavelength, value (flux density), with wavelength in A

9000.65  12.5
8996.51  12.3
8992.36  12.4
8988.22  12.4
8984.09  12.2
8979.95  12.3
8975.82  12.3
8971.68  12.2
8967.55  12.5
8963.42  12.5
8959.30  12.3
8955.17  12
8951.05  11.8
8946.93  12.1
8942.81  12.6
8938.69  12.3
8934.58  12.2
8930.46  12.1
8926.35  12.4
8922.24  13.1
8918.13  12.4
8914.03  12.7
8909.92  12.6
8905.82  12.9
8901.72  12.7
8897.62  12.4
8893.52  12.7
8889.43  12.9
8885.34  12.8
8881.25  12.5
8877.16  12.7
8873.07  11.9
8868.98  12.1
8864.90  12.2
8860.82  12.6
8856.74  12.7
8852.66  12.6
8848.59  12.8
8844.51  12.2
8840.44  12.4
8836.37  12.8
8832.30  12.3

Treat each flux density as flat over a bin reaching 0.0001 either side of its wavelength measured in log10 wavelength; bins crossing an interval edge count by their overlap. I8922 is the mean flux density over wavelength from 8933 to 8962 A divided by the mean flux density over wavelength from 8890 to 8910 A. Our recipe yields 0.96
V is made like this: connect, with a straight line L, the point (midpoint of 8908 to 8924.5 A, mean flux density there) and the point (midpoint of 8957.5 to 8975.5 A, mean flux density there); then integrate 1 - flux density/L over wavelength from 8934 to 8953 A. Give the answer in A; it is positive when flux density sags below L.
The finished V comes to 0.5 A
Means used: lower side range 12.7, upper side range 12.4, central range 12.2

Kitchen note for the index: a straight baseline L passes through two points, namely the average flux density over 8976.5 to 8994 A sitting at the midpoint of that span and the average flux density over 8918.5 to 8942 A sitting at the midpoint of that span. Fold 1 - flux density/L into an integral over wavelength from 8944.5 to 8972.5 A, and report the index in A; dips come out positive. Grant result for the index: 0.4 A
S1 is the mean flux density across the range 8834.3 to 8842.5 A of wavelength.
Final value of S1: 12.6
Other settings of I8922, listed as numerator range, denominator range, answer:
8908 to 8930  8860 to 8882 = 1.02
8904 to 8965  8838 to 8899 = 0.99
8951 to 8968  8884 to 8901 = 0.96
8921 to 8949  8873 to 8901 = 0.98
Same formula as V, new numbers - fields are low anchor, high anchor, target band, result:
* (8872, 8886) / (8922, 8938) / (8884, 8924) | -0.9 A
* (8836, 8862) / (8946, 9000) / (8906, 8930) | -0.4 A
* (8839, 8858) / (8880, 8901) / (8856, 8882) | 0.5 A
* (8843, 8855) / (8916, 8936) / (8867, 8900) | 0.0 A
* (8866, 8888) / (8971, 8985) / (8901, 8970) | -0.6 A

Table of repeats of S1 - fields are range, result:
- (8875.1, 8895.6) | 12.7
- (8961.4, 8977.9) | 12.4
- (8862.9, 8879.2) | 12.2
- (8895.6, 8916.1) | 12.7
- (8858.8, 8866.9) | 12.4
